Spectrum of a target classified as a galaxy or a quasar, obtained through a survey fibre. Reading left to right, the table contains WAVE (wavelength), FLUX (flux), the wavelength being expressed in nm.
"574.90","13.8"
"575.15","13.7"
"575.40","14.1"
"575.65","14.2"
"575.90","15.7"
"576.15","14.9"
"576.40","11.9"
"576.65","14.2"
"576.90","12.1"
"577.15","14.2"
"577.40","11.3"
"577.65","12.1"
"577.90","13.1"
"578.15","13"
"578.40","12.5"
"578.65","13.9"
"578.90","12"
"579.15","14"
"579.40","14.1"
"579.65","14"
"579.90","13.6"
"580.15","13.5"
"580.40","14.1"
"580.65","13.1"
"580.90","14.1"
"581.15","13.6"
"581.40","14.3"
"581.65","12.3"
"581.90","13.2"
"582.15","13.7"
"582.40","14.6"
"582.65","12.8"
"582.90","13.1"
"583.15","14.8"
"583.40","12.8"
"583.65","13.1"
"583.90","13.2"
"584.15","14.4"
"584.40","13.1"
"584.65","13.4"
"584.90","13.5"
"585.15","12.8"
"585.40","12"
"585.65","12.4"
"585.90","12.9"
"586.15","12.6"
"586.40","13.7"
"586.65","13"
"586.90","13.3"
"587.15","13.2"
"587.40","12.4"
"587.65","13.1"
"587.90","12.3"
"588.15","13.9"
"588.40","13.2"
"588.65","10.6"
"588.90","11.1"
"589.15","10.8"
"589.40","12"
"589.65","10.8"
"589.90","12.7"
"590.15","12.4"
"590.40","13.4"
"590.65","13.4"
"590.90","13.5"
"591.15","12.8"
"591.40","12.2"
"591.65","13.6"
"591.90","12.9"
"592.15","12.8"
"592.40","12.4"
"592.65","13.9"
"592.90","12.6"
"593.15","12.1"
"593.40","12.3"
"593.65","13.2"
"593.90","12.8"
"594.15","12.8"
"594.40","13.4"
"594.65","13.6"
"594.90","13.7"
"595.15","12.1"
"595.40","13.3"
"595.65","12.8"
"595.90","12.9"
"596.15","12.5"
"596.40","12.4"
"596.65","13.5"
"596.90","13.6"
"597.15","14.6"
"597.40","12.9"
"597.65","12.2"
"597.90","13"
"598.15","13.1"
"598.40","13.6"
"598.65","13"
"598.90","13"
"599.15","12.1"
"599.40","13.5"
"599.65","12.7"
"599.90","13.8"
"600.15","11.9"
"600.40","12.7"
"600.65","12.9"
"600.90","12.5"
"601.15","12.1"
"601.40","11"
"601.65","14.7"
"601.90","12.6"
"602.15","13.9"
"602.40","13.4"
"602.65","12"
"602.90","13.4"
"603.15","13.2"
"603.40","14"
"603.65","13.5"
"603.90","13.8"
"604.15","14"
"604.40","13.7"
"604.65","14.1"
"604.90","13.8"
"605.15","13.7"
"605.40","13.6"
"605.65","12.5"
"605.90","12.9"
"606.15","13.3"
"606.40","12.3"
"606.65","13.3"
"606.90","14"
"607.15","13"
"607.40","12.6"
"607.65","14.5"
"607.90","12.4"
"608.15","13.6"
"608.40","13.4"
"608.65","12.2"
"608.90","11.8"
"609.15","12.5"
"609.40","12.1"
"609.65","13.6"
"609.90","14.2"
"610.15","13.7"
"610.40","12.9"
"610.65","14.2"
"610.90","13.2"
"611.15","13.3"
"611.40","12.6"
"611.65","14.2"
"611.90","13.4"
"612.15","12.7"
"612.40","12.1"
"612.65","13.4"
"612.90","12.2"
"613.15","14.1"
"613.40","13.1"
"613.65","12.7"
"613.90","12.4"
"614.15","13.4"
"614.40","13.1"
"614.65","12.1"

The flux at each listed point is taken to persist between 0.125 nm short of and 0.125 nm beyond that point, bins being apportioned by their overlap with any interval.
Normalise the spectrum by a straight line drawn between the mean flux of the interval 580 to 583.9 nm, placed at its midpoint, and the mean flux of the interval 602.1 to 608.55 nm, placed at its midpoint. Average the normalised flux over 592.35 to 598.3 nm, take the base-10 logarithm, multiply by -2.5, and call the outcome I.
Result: 0.036 mag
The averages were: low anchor 13.5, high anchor 13.4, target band 13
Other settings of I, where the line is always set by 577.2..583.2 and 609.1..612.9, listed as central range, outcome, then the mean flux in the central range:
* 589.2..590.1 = 0.13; 11.8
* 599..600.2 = 0.03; 12.9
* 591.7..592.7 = 0.03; 13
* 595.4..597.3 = 0.01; 13.2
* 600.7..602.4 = 0.03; 12.8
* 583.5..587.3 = 0.02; 13.1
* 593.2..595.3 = 0.03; 13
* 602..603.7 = -0.01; 13.3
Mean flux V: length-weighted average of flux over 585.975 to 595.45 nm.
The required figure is 12.7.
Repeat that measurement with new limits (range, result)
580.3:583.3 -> 13.6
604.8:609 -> 13.1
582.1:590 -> 12.8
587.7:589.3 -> 12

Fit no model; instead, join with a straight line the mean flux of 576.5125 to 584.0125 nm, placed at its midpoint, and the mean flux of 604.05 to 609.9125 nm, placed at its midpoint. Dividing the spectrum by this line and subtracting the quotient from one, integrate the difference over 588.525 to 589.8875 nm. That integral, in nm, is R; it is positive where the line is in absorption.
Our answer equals 0.215 nm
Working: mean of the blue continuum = 13.3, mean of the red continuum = 13.2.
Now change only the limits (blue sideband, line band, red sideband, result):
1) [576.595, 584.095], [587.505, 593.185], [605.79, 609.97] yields 0.292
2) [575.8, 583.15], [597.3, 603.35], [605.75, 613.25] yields 0.145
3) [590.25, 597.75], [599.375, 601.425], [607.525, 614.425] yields 0.070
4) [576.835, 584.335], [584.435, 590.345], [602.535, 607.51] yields 0.359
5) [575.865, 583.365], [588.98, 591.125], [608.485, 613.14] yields 0.150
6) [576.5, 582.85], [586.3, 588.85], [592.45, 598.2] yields 0.069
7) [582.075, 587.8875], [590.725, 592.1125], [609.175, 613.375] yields 0.021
